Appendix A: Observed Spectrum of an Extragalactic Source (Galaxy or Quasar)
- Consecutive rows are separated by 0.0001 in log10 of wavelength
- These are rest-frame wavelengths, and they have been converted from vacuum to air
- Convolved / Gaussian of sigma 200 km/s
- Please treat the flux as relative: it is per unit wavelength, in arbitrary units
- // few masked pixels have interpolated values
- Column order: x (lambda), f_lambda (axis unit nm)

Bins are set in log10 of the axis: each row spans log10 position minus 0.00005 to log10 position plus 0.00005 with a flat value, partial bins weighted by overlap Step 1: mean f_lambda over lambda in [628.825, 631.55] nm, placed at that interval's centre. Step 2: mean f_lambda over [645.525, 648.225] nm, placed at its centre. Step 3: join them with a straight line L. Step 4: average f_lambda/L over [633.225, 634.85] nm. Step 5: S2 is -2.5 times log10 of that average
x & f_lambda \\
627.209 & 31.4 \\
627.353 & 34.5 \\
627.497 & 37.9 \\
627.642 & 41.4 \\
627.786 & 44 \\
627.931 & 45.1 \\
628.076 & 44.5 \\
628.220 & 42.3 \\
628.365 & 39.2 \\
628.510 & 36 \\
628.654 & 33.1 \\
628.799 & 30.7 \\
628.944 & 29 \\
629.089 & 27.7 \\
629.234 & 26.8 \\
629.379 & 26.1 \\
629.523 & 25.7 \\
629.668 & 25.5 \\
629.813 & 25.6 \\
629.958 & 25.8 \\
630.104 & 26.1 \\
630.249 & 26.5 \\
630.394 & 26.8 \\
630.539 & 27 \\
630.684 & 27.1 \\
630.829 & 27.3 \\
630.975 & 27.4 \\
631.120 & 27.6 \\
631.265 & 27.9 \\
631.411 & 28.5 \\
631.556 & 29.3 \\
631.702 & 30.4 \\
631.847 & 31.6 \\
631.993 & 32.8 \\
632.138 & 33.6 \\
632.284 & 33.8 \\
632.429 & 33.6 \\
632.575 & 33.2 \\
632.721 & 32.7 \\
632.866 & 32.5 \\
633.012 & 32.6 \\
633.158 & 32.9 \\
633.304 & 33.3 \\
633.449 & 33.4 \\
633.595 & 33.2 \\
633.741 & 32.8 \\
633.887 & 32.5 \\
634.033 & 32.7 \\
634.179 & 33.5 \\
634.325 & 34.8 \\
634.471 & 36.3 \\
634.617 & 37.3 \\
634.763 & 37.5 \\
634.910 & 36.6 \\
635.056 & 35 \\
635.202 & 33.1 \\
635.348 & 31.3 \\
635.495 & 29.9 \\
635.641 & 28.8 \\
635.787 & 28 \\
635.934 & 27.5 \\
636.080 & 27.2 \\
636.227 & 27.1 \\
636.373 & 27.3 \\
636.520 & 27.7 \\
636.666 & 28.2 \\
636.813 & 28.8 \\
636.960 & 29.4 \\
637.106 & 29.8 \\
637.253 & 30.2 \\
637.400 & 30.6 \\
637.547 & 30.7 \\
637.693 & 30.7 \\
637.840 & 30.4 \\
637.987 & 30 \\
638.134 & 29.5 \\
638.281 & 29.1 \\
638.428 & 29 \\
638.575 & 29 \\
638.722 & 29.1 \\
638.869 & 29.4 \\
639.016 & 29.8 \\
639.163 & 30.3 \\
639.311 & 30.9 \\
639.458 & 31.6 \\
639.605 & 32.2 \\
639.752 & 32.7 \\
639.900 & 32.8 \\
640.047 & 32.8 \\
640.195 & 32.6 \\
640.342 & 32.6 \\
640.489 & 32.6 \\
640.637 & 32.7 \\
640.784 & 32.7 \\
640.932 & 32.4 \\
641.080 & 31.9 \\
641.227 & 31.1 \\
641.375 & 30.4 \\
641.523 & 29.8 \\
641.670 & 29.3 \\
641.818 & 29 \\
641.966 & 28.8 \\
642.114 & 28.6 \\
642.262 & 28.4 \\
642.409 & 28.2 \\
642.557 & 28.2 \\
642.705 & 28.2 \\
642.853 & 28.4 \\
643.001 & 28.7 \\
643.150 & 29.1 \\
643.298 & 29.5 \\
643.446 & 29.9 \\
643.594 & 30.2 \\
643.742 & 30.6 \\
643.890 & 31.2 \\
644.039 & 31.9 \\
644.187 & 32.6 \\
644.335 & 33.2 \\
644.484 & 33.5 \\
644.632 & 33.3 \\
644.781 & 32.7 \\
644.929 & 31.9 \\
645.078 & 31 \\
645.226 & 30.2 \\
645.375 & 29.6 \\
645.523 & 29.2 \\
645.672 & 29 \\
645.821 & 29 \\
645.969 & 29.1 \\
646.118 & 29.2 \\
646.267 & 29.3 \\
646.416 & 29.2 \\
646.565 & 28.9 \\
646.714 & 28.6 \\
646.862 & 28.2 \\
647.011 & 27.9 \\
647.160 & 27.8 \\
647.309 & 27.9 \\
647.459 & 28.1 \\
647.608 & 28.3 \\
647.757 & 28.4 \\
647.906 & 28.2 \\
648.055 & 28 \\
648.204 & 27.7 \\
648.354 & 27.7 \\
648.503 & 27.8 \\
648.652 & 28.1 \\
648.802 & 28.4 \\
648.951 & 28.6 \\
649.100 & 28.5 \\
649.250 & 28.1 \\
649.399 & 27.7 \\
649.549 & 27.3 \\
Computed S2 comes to -0.25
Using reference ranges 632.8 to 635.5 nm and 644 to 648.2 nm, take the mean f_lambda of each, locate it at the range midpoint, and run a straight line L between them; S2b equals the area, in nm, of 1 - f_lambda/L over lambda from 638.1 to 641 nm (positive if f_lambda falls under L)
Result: 0.07 nm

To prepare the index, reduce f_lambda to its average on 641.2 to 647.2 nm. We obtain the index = 29.8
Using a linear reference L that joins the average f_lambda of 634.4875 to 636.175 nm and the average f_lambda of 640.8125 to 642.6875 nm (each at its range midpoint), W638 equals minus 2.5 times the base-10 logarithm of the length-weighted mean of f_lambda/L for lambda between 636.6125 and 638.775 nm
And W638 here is 0.06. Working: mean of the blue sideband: 32.1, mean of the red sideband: 29.7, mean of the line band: 29.6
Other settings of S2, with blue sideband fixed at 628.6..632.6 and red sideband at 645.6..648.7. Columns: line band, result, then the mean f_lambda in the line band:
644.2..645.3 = -0.14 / 32.3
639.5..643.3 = -0.07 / 30.6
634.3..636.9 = -0.09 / 31.2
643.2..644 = -0.07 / 30.3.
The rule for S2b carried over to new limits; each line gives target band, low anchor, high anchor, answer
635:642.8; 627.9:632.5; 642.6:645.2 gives 0.16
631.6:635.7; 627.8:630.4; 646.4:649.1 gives -0.33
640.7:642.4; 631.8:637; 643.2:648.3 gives 0.03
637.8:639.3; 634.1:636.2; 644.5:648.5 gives 0.09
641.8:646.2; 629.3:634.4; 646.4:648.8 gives -0.23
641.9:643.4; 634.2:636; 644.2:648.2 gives 0.10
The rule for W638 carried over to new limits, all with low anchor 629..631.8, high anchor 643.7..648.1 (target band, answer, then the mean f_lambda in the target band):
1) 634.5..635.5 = -0.236 mag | 34.8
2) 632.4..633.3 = -0.191 mag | 32.9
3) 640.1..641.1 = -0.126 mag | 32.5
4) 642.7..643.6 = 0.010 mag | 29.1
